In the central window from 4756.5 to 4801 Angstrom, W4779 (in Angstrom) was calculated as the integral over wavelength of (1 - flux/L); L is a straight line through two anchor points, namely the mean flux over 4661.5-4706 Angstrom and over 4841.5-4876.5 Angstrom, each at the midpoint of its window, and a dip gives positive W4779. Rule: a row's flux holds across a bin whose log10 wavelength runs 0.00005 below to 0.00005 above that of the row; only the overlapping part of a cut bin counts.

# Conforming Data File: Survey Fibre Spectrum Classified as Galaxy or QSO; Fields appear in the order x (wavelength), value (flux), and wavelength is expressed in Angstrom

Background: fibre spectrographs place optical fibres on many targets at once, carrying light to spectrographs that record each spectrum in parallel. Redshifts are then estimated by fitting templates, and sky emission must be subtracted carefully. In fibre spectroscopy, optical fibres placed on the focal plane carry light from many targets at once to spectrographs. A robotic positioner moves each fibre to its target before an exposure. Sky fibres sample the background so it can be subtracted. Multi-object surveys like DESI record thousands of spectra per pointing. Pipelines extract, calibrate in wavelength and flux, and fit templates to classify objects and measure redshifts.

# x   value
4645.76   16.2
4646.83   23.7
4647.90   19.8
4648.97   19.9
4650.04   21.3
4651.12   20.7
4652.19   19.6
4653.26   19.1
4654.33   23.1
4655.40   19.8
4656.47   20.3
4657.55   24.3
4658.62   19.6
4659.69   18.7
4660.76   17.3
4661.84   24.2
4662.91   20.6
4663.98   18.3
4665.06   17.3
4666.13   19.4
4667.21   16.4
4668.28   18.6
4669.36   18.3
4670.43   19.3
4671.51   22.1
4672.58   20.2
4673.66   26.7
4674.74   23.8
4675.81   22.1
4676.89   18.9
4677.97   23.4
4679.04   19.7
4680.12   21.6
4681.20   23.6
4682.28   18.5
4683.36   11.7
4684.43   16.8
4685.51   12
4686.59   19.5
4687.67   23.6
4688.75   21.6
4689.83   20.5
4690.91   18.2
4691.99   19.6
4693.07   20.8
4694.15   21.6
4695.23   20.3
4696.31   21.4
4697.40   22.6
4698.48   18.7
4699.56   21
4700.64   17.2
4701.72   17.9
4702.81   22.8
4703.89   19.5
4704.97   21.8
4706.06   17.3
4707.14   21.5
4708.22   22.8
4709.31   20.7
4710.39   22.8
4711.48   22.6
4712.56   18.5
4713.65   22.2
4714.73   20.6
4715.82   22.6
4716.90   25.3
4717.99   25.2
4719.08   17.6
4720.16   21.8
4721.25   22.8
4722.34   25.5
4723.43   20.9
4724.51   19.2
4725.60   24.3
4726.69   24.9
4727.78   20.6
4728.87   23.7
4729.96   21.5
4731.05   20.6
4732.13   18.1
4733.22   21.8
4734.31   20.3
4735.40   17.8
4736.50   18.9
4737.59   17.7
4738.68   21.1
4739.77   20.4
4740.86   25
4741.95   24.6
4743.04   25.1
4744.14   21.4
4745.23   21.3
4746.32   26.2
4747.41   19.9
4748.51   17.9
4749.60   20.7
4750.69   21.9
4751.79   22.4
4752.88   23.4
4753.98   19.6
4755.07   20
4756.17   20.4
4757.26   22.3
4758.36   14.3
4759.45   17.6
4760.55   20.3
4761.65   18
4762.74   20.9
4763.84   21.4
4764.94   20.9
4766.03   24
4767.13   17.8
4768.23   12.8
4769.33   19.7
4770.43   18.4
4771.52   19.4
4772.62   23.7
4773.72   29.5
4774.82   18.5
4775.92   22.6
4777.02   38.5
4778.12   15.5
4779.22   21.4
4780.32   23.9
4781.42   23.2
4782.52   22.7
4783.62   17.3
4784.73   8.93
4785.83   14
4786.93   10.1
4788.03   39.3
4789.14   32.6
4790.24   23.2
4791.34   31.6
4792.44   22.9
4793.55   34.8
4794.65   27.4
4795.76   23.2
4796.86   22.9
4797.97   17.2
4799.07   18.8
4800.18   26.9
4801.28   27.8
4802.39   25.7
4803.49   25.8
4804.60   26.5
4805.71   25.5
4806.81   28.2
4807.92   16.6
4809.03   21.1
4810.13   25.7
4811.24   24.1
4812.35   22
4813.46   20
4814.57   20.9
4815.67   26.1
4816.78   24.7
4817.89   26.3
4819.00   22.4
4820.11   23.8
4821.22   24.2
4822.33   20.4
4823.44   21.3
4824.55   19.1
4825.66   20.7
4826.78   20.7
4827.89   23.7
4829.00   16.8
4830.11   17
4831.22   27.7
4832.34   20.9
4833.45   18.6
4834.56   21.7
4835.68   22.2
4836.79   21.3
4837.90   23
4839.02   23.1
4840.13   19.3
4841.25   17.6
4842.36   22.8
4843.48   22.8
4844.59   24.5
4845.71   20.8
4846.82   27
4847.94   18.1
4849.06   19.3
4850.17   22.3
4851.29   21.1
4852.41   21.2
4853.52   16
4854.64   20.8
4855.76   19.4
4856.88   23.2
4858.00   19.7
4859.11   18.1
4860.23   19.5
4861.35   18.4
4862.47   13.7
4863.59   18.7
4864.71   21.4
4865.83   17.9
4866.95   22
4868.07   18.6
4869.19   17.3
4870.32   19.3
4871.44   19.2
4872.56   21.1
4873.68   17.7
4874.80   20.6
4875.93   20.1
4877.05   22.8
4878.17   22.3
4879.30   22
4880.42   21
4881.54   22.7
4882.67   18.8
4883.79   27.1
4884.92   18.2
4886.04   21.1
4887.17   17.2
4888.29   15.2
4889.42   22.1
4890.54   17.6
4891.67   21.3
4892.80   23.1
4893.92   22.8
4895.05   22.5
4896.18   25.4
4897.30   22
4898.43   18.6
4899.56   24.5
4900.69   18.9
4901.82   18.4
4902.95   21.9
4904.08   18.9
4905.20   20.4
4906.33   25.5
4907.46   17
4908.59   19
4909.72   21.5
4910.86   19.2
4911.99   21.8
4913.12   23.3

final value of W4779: -4.3 Angstrom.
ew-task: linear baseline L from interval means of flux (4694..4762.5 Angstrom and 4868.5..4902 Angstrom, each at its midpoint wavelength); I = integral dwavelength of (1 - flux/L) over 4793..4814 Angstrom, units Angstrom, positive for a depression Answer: -3.3 Angstrom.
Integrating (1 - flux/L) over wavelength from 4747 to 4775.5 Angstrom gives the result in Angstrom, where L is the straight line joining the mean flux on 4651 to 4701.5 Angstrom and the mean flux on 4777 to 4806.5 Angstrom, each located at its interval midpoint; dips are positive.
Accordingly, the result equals 3.2 Angstrom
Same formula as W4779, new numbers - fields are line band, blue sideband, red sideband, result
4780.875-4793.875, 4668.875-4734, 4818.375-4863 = -1.4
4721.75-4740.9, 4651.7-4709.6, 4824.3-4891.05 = -0.9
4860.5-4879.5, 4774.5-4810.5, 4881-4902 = 1.8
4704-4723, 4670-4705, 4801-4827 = -0.8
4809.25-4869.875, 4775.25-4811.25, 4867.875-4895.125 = 2.6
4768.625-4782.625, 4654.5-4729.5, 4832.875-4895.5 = -1.5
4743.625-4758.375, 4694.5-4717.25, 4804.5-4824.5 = 0.5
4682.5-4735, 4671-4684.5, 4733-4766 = 0.3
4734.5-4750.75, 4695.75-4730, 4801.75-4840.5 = 0.4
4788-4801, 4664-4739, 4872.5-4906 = -3.5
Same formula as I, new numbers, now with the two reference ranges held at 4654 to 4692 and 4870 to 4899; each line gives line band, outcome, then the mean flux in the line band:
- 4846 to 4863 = 0.7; 19.9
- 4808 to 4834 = -1.8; 22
